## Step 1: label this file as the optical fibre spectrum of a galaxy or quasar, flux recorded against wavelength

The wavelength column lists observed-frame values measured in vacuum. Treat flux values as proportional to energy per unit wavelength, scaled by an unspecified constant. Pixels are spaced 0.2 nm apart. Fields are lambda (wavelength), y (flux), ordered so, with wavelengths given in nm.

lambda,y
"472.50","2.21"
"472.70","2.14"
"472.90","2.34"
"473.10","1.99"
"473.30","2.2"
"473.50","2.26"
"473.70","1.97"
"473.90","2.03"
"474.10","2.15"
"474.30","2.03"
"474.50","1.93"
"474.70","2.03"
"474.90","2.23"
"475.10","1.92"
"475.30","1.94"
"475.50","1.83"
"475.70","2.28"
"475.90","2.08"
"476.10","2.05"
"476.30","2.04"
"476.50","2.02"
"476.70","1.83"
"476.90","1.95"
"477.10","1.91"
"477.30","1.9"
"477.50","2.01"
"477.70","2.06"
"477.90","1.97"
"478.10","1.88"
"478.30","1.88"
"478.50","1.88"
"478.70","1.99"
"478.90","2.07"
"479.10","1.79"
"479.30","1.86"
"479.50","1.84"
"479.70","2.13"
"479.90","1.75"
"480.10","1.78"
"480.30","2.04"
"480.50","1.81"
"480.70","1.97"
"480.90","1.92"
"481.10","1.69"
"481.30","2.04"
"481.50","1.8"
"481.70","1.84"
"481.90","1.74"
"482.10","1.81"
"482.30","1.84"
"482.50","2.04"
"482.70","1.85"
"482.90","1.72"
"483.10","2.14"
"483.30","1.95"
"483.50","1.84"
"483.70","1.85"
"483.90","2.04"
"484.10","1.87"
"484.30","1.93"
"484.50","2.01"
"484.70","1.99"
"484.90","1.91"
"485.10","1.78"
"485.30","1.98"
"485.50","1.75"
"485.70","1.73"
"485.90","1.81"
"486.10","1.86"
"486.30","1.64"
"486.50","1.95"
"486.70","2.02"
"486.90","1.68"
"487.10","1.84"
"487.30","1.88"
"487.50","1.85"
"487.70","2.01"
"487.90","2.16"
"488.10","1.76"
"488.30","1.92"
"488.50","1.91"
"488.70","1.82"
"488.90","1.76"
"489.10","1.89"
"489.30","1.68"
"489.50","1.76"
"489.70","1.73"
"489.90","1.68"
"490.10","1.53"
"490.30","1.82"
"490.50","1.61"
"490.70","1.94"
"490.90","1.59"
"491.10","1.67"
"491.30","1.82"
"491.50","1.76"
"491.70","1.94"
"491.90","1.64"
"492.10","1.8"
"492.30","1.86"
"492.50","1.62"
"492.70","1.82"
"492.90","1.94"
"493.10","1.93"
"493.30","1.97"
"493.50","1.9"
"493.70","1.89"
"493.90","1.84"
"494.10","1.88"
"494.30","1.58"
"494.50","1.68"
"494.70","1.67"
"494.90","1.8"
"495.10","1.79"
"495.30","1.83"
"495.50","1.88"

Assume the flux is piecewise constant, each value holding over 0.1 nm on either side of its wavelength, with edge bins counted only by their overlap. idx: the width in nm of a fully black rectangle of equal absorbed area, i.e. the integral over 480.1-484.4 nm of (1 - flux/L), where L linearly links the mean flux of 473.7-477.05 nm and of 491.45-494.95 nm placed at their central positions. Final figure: 0.11 nm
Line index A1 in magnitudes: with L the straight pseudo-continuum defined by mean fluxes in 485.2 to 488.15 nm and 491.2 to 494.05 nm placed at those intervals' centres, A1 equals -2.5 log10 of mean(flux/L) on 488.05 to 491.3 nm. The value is 0.06 mag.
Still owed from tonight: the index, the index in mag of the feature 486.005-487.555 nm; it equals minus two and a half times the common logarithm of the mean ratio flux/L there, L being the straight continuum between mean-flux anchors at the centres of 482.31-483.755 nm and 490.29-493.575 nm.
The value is 0.01 mag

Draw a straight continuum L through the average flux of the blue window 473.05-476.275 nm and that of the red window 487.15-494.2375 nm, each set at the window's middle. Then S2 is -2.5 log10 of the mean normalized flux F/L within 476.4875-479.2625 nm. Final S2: 0.04 mag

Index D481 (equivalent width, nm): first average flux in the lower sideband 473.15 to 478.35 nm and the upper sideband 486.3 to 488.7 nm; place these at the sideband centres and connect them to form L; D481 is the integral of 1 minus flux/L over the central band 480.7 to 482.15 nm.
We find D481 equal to 0.08 nm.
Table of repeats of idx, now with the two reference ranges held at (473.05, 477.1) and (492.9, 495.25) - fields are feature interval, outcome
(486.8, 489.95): 0.08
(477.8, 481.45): 0.15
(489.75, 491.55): 0.14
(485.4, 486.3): 0.07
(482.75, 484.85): 0.00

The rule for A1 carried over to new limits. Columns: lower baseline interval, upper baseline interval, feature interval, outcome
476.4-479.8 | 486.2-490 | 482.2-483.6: -0.012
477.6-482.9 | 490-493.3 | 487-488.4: -0.060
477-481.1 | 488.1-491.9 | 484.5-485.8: -0.021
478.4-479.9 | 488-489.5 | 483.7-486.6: -0.010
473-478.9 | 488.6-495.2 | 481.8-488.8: -0.006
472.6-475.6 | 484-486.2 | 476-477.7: 0.027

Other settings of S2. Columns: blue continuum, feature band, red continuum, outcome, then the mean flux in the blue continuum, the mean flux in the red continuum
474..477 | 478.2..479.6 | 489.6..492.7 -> 0.03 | 2.02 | 1.74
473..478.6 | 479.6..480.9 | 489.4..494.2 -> 0.02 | 2.01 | 1.79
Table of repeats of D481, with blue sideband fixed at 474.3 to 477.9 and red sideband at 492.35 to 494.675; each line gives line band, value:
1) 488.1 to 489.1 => 0.012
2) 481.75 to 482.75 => 0.042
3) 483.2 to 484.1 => 0.003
